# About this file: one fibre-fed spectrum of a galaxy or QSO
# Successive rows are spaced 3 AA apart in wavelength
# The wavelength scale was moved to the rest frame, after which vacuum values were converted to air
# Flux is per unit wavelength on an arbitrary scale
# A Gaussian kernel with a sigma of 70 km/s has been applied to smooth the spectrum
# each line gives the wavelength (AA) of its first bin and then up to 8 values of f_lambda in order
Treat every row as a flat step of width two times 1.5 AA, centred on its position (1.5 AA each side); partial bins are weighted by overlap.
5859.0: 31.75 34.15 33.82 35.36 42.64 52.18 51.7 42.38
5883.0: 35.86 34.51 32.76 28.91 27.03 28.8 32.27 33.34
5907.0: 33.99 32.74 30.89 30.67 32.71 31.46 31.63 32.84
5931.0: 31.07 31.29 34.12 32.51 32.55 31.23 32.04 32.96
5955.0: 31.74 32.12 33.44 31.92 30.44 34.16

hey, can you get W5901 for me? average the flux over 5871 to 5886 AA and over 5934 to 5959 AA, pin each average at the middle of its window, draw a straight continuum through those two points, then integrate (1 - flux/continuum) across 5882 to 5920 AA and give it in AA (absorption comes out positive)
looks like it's 7.89 AA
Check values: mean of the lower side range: 44.1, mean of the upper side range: 32.3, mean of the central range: 31.8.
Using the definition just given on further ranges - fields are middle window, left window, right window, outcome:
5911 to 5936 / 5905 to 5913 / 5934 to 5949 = 0.79 AA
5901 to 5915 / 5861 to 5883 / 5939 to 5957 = 1.69 AA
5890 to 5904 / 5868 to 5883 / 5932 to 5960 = 3.82 AA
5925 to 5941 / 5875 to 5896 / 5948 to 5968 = 0.68 AA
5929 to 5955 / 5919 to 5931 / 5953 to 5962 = -0.01 AA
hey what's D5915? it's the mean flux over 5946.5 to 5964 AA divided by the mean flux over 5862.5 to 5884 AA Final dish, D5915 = 0.8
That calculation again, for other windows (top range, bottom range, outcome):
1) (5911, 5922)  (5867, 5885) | 0.73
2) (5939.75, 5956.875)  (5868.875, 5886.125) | 0.74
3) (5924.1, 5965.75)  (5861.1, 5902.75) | 0.88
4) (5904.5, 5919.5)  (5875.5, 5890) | 0.81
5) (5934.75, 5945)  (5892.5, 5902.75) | 1.12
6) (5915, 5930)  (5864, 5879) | 0.73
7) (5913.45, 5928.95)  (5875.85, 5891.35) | 0.82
